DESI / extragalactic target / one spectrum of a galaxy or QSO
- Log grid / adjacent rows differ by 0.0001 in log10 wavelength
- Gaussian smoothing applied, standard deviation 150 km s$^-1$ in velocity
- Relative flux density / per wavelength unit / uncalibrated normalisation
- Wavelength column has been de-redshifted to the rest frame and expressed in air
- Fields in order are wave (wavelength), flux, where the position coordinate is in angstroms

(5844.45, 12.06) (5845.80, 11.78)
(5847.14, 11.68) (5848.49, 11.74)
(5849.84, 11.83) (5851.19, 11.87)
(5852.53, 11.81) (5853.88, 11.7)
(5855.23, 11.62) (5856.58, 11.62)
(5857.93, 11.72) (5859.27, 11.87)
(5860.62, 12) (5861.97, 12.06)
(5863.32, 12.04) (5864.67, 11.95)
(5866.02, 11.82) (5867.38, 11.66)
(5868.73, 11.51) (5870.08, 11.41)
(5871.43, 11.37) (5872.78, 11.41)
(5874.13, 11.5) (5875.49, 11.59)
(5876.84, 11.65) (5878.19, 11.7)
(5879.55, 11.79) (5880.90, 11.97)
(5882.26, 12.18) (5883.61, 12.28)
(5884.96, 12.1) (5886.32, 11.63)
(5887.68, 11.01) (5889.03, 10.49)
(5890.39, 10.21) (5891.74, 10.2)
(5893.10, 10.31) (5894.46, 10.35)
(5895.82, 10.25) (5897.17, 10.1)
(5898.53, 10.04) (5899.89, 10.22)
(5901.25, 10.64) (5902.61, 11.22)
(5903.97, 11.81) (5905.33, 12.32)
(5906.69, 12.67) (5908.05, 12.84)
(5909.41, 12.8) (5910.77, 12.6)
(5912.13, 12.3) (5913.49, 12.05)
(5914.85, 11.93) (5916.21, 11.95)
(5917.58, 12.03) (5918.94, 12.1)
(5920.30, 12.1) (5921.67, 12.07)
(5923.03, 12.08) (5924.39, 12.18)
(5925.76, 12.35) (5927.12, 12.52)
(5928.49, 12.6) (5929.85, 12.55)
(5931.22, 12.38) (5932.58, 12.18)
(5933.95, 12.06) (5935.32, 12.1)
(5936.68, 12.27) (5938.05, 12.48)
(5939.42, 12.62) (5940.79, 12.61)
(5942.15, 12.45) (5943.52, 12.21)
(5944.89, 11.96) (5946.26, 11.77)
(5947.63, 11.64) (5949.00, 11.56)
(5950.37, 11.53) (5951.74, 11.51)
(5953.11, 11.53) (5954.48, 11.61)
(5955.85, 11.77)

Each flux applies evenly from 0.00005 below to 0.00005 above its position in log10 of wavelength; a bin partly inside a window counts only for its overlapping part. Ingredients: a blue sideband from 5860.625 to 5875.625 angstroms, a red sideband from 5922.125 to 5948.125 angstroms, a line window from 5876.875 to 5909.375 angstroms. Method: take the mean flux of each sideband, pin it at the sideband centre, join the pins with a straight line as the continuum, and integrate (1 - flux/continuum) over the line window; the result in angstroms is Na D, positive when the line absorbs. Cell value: 1.7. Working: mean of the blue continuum 11.7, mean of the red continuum 12.3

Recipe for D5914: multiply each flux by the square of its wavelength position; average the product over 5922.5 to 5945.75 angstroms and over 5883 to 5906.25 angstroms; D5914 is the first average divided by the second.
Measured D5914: 1.15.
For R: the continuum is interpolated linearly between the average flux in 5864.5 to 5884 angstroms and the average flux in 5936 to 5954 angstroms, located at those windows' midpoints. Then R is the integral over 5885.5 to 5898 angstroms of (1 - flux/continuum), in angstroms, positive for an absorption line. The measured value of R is 1.3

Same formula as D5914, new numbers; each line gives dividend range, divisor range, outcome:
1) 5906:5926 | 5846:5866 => 1.06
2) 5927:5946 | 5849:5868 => 1.07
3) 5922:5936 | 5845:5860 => 1.07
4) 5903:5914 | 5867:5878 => 1.09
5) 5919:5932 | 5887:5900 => 1.21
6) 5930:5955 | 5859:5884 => 1.05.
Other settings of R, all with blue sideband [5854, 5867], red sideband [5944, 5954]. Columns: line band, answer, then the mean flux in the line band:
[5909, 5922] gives -0.5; 12.2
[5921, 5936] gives -0.7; 12.3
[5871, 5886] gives 0.0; 11.8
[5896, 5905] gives 0.8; 10.7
